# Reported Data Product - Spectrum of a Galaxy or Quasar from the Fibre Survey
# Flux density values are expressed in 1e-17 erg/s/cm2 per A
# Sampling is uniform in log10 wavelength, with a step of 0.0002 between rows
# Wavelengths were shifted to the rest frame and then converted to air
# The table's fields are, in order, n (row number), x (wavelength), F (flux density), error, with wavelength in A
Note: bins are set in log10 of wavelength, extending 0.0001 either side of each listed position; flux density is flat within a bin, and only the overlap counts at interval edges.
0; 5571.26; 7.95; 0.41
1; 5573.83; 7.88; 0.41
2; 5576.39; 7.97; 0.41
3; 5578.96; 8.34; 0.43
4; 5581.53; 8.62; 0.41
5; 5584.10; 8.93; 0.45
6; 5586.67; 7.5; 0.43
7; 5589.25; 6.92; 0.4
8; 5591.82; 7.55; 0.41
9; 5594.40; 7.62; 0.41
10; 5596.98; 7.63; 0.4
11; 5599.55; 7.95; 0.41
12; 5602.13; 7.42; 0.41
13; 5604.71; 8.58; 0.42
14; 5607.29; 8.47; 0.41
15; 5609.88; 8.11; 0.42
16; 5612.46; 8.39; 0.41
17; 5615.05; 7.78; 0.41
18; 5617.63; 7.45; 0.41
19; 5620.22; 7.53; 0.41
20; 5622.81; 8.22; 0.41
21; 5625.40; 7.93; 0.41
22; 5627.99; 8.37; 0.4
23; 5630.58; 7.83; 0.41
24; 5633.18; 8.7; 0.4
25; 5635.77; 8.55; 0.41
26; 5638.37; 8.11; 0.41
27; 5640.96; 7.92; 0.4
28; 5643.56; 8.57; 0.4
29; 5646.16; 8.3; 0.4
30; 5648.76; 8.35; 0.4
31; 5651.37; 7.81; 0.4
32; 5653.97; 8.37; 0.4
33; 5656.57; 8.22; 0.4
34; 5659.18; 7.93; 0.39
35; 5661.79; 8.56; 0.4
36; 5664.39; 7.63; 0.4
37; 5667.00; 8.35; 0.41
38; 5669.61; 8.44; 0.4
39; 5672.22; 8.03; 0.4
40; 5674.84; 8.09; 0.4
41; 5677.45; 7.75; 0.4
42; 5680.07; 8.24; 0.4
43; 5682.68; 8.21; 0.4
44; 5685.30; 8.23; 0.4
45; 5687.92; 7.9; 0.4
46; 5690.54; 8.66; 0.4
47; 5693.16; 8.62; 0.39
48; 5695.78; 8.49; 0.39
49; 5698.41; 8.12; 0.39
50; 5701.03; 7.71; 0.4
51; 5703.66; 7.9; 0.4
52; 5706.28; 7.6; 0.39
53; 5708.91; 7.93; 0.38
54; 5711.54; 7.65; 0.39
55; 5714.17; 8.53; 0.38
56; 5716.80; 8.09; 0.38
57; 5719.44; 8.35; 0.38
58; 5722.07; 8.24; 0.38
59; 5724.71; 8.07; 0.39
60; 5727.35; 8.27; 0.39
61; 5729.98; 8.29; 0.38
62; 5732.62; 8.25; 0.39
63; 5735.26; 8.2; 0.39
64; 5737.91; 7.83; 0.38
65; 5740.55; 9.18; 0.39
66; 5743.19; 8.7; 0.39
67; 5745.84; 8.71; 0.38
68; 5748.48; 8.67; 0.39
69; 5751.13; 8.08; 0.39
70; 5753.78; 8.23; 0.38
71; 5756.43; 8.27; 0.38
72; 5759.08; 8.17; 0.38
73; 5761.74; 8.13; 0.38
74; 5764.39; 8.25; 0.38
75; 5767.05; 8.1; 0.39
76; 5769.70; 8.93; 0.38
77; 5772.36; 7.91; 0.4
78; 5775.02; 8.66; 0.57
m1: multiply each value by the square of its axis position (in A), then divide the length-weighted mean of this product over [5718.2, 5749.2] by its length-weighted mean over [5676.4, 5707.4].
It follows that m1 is 1.05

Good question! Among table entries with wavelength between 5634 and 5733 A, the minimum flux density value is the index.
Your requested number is 7.6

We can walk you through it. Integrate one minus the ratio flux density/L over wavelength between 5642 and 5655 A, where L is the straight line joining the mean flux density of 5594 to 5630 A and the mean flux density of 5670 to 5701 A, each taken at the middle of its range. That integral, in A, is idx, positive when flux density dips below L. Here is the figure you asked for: -0.30 A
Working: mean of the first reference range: 7.97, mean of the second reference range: 8.2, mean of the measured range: 8.27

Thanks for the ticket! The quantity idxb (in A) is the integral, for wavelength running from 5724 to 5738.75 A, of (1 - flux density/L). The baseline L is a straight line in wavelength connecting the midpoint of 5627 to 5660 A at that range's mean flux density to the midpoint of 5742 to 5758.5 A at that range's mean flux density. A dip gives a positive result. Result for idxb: 0.4 A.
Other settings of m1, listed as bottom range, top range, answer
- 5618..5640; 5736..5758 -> 1.08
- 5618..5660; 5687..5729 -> 1.02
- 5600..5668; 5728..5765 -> 1.07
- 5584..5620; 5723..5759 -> 1.12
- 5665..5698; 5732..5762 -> 1.04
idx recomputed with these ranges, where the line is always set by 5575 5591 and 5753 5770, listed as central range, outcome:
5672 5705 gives 0.1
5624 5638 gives -0.3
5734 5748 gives -0.5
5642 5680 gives -0.2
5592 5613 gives 0.2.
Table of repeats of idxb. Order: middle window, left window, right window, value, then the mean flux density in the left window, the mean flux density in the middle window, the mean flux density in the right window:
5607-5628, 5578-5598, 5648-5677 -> 0.0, 7.88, 7.98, 8.15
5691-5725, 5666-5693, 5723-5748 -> 0.8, 8.21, 8.11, 8.4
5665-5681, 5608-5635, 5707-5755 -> 0.1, 8.05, 8.12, 8.28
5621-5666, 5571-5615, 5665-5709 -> -0.7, 7.98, 8.19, 8.13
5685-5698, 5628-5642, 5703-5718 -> -0.6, 8.24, 8.37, 7.96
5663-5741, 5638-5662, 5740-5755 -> 2.3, 8.2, 8.15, 8.57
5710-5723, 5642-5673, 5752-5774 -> 0.1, 8.21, 8.17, 8.25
